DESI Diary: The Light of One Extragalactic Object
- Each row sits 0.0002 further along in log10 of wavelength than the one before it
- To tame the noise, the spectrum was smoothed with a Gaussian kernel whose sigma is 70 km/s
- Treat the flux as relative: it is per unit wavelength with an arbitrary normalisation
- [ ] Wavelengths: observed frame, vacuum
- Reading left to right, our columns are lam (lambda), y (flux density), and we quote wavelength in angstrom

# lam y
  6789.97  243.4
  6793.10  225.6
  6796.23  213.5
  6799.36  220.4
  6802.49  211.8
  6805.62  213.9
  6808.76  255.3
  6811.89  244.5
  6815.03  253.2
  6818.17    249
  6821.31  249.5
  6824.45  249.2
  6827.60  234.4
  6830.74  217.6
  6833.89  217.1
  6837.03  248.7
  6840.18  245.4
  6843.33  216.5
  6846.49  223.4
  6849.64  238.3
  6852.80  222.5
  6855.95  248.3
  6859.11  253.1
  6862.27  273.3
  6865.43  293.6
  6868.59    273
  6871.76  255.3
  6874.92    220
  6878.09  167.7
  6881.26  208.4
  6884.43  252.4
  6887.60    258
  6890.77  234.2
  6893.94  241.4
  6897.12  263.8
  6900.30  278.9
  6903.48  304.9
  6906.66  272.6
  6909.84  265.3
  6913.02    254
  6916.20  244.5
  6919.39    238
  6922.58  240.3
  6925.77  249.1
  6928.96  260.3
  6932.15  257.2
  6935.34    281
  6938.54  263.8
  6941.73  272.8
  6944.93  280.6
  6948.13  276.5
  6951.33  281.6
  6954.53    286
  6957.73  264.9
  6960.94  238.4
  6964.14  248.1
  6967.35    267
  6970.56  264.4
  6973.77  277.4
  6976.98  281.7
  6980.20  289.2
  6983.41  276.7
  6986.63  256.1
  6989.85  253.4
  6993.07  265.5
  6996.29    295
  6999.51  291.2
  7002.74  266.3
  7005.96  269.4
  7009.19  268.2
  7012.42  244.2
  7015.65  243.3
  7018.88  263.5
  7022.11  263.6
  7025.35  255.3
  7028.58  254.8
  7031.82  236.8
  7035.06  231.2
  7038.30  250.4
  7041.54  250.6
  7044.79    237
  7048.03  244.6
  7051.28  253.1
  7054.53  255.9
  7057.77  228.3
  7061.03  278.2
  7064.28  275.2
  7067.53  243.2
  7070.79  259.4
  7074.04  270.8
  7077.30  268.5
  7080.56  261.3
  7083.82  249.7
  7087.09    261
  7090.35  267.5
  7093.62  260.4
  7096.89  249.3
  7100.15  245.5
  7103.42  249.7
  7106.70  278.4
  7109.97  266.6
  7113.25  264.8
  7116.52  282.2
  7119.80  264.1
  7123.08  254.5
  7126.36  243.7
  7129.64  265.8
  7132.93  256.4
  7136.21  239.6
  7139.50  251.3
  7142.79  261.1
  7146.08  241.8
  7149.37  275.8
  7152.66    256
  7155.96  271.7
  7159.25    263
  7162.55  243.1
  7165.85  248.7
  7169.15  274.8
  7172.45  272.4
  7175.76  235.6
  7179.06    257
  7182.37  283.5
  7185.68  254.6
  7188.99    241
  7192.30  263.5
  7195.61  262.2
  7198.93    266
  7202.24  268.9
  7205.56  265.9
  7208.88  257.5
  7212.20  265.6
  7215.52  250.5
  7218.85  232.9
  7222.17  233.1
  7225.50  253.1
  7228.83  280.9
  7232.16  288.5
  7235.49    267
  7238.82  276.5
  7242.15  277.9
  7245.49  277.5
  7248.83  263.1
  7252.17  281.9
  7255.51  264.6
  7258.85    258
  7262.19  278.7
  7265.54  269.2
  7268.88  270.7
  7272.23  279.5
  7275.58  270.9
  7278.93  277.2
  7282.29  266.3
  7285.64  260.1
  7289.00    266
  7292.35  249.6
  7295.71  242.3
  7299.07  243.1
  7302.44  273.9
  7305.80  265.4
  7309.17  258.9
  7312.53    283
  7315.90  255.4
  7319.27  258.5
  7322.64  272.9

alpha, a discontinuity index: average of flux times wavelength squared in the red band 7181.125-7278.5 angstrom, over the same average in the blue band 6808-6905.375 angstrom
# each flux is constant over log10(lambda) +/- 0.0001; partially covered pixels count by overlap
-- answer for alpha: 1.2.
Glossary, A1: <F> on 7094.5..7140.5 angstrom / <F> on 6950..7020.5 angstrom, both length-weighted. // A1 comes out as 0.96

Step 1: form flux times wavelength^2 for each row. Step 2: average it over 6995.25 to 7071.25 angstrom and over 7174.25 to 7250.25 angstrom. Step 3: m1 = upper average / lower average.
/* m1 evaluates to 1.08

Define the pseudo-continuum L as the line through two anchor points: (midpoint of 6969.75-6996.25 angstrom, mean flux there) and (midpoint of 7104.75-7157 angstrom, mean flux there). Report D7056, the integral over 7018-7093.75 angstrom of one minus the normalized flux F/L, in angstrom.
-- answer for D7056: 3.3 angstrom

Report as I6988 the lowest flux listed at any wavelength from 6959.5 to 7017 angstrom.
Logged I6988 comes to 238.4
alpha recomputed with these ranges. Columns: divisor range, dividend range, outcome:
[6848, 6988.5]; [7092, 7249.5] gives 1.08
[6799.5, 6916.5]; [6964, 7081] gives 1.12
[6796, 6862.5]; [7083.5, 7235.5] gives 1.21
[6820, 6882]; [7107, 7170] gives 1.18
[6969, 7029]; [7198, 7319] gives 1.07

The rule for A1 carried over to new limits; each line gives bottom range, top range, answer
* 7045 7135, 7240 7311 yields 1.03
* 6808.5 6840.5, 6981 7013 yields 1.12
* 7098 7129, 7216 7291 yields 1.02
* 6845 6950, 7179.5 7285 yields 1.05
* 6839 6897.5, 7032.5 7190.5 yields 1.07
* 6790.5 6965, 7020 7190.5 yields 1.03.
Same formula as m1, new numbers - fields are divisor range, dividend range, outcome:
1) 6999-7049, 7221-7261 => 1.13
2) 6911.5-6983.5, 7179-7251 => 1.07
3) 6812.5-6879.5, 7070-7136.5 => 1.16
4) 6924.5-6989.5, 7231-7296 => 1.09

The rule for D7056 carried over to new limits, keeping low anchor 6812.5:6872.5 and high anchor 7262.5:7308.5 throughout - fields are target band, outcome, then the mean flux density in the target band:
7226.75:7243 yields -0.9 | 278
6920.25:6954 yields -2.3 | 266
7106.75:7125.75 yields -0.7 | 266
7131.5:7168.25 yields 0.4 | 256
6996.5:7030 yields -1.4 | 263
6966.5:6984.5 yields -1.8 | 276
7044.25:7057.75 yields 0.4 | 246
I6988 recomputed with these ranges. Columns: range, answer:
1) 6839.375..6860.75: 216.5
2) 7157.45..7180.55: 235.6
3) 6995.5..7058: 228.3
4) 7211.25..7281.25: 232.9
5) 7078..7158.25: 239.6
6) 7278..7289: 260.1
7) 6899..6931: 238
